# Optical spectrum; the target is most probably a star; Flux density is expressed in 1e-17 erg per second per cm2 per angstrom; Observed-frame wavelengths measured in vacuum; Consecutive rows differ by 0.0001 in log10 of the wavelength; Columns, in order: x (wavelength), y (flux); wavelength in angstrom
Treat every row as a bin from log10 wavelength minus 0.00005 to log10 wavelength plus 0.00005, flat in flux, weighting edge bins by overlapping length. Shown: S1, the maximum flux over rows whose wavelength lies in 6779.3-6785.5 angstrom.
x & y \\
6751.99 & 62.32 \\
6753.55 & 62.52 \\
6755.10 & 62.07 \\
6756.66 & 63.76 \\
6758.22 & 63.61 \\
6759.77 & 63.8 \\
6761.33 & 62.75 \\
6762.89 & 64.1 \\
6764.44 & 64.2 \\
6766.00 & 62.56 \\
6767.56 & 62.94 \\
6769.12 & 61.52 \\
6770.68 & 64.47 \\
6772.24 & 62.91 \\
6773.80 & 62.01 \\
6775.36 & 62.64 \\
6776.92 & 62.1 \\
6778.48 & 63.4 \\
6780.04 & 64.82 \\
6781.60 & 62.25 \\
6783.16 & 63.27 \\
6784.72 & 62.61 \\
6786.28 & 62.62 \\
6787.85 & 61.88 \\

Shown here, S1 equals 64.82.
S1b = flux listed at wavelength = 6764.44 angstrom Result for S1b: 64.2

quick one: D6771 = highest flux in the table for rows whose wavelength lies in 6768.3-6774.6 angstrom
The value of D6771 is 64.47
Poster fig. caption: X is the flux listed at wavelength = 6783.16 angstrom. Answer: 63.27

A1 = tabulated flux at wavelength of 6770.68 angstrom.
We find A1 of 64.47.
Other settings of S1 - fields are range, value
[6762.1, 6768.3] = 64.2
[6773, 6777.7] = 62.64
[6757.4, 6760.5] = 63.8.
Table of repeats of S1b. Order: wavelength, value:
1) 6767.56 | 62.94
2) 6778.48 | 63.4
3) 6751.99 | 62.32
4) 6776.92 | 62.1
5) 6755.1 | 62.07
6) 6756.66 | 63.76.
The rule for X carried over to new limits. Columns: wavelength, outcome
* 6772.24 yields 62.91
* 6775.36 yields 62.64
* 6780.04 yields 64.82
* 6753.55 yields 62.52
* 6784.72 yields 62.61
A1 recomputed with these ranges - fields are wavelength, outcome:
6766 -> 62.56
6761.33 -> 62.75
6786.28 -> 62.62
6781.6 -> 62.25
